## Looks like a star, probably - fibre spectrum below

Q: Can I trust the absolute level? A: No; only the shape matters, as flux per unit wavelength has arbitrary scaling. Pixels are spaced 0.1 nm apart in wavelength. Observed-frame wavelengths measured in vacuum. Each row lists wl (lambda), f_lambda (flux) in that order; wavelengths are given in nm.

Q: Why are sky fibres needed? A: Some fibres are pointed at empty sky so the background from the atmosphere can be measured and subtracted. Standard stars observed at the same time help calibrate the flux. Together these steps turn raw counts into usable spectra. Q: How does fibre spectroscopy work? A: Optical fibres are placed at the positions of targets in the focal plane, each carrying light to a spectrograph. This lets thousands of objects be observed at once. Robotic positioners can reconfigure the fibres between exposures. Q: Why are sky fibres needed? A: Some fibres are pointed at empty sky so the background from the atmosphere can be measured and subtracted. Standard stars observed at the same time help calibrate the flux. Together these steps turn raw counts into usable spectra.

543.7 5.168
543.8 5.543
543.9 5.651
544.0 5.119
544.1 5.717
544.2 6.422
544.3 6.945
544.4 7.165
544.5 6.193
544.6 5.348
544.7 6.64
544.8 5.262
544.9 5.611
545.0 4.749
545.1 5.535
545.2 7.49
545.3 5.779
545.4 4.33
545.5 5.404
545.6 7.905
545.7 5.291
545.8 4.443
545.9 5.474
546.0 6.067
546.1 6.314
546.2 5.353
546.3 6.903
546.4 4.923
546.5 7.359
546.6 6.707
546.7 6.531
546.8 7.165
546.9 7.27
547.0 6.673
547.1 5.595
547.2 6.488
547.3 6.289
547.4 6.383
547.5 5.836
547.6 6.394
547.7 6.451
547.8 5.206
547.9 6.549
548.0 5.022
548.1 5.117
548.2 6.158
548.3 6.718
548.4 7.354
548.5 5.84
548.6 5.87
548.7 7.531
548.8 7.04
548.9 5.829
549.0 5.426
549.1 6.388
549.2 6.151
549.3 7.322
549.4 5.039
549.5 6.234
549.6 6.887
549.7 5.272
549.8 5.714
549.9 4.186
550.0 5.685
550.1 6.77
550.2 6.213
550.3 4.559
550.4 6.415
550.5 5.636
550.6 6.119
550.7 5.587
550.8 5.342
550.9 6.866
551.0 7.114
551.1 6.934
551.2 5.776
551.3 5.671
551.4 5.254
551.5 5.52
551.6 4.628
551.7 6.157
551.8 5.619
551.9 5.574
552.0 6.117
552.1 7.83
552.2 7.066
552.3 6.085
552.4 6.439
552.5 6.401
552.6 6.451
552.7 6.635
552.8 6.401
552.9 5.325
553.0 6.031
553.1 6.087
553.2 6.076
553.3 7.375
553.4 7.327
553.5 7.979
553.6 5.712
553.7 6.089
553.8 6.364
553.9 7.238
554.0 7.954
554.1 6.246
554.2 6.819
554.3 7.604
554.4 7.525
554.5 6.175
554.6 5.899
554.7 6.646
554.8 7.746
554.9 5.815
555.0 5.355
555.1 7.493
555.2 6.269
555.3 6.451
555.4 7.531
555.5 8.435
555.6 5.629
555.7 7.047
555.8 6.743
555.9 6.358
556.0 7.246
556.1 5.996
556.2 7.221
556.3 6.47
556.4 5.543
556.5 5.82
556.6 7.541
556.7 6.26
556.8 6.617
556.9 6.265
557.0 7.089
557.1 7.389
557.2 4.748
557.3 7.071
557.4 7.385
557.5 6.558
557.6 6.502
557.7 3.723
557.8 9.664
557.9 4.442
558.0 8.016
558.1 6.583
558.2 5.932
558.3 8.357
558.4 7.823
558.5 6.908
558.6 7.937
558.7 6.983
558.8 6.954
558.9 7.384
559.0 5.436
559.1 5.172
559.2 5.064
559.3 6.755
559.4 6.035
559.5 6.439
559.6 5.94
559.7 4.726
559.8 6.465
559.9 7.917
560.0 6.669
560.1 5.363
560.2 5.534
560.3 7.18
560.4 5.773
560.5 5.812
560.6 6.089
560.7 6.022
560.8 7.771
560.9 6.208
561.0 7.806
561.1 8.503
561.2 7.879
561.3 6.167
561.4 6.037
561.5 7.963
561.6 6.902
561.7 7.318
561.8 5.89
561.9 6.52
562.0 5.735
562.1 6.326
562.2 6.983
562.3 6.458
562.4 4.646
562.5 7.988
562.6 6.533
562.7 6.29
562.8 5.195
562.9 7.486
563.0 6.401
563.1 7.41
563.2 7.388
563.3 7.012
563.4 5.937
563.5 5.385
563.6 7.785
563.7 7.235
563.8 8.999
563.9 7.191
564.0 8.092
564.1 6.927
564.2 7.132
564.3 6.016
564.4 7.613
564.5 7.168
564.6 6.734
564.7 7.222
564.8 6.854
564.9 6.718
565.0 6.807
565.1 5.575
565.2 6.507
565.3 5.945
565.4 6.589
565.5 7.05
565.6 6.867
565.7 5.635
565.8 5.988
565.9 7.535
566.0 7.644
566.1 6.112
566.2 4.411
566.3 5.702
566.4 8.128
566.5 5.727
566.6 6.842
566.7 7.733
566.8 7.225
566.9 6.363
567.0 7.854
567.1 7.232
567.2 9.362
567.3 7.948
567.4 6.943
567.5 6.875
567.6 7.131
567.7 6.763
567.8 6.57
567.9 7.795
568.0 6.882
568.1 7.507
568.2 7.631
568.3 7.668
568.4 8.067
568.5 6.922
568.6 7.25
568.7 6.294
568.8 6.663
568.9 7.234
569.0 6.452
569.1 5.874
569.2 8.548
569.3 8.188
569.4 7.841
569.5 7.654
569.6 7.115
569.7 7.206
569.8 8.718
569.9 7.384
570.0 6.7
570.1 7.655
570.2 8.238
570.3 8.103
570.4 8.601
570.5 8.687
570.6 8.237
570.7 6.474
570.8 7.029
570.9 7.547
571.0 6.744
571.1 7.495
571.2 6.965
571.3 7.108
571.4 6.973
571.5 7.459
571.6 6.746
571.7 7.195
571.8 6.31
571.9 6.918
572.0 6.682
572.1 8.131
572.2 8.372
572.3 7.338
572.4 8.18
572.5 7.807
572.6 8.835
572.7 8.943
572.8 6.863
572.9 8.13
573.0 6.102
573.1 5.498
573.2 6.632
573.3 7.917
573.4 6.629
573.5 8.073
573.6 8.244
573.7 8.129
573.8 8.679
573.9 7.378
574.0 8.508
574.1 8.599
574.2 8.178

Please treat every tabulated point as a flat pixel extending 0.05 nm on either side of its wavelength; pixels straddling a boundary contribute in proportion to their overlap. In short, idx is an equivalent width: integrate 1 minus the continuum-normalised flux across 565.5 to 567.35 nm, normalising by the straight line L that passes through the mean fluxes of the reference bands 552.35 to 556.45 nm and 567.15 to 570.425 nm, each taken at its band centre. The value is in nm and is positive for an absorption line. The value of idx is 0.10 nm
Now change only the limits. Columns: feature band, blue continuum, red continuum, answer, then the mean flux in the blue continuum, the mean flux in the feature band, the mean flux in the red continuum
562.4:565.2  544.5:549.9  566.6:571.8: 0.07 nm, 6.07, 6.88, 7.37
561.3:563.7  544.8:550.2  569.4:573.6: 0.12 nm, 6.07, 6.6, 7.46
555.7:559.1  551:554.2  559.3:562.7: -0.12 nm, 6.35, 6.68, 6.53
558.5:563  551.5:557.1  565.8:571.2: 0.25 nm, 6.56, 6.51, 7.28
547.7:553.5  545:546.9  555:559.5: 0.16 nm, 6.05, 6.12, 6.64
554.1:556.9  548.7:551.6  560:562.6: -0.18 nm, 5.97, 6.66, 6.6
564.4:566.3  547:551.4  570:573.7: 0.14 nm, 6.07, 6.53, 7.47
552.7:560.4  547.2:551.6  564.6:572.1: -0.18 nm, 6.03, 6.59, 7.12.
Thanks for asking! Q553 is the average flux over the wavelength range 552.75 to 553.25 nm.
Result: 5.98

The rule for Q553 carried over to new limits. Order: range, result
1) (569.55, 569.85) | 7.68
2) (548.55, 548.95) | 6.57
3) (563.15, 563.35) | 7.2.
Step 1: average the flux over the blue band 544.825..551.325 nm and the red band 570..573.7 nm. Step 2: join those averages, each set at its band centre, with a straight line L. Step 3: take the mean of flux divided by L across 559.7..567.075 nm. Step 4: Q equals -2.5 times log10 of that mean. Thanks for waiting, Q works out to 0.040 mag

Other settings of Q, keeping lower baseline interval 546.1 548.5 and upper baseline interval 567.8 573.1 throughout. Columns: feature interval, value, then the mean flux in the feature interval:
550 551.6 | 0.09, 5.93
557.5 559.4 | 0.03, 6.63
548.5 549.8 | 0.03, 6.21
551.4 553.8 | 0.04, 6.28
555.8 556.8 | 0.03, 6.51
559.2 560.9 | 0.11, 6.24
